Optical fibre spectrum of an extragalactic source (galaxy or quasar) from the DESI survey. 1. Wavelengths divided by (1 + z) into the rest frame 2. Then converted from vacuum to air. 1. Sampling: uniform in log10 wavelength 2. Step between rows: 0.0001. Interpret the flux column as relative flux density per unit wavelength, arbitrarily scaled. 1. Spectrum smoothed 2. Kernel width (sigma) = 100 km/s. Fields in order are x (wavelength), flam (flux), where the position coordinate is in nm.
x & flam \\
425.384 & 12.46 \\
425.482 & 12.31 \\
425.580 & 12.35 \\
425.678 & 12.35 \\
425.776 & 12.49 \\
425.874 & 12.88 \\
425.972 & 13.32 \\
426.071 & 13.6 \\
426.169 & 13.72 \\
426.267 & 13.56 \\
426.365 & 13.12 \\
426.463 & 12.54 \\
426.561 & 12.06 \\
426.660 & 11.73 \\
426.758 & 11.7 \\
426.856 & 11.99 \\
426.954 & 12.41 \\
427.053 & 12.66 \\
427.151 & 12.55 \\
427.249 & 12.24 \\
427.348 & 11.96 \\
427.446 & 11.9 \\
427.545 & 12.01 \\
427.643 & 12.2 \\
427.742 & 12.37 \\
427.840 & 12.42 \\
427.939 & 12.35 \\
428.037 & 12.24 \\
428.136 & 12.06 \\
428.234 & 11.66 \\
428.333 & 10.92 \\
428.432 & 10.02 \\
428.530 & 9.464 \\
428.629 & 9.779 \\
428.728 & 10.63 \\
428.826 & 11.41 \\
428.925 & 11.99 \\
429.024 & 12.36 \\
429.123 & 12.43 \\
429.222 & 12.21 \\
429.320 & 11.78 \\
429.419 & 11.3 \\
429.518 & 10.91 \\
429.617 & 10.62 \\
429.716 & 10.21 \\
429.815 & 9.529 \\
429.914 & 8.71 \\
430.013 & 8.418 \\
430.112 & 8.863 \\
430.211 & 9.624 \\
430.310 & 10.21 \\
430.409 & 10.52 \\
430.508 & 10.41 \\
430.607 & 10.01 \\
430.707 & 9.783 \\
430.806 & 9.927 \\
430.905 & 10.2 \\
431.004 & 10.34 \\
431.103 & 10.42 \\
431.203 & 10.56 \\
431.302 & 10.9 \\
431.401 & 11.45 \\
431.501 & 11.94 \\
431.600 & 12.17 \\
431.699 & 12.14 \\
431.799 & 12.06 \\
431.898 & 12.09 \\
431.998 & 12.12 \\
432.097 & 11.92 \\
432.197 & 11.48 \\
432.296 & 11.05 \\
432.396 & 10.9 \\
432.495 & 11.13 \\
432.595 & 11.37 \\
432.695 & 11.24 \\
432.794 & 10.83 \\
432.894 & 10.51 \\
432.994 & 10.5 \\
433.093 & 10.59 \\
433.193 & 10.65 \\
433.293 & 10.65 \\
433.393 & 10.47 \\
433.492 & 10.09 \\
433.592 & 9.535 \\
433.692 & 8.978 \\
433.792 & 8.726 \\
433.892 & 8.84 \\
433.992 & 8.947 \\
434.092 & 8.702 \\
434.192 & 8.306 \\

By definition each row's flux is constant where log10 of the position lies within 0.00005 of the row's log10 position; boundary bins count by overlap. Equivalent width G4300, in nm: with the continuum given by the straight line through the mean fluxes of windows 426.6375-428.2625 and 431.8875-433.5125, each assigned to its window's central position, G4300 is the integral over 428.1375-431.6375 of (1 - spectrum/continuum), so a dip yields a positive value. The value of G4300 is 0.30 nm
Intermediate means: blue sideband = 12.2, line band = 10.6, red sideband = 11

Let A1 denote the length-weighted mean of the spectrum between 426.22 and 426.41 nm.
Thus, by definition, 13.4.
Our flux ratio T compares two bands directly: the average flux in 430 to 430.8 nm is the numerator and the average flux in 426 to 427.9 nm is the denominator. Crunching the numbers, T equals 0.8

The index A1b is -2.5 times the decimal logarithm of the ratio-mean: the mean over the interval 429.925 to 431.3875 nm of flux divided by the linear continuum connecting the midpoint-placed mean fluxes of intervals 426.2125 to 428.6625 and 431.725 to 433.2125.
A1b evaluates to 0.15 mag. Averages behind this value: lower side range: 11.9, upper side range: 11.3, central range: 10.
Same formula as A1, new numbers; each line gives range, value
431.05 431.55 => 11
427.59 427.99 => 12.3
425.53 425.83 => 12.4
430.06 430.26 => 9.24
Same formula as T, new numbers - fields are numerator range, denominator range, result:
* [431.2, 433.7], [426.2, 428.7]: 0.93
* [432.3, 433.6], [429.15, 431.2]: 1.05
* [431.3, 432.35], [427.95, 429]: 1.06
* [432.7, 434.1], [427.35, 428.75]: 0.87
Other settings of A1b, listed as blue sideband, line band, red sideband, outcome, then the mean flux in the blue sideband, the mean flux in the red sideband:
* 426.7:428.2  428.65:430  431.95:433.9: 0.065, 12.2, 10.6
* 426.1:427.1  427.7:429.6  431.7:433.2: 0.059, 12.6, 11.3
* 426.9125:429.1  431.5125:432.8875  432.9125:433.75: -0.103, 11.7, 10.2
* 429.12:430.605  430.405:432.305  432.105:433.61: -0.054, 10.3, 10.8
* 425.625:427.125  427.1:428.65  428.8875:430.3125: 0.005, 12.7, 10.6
